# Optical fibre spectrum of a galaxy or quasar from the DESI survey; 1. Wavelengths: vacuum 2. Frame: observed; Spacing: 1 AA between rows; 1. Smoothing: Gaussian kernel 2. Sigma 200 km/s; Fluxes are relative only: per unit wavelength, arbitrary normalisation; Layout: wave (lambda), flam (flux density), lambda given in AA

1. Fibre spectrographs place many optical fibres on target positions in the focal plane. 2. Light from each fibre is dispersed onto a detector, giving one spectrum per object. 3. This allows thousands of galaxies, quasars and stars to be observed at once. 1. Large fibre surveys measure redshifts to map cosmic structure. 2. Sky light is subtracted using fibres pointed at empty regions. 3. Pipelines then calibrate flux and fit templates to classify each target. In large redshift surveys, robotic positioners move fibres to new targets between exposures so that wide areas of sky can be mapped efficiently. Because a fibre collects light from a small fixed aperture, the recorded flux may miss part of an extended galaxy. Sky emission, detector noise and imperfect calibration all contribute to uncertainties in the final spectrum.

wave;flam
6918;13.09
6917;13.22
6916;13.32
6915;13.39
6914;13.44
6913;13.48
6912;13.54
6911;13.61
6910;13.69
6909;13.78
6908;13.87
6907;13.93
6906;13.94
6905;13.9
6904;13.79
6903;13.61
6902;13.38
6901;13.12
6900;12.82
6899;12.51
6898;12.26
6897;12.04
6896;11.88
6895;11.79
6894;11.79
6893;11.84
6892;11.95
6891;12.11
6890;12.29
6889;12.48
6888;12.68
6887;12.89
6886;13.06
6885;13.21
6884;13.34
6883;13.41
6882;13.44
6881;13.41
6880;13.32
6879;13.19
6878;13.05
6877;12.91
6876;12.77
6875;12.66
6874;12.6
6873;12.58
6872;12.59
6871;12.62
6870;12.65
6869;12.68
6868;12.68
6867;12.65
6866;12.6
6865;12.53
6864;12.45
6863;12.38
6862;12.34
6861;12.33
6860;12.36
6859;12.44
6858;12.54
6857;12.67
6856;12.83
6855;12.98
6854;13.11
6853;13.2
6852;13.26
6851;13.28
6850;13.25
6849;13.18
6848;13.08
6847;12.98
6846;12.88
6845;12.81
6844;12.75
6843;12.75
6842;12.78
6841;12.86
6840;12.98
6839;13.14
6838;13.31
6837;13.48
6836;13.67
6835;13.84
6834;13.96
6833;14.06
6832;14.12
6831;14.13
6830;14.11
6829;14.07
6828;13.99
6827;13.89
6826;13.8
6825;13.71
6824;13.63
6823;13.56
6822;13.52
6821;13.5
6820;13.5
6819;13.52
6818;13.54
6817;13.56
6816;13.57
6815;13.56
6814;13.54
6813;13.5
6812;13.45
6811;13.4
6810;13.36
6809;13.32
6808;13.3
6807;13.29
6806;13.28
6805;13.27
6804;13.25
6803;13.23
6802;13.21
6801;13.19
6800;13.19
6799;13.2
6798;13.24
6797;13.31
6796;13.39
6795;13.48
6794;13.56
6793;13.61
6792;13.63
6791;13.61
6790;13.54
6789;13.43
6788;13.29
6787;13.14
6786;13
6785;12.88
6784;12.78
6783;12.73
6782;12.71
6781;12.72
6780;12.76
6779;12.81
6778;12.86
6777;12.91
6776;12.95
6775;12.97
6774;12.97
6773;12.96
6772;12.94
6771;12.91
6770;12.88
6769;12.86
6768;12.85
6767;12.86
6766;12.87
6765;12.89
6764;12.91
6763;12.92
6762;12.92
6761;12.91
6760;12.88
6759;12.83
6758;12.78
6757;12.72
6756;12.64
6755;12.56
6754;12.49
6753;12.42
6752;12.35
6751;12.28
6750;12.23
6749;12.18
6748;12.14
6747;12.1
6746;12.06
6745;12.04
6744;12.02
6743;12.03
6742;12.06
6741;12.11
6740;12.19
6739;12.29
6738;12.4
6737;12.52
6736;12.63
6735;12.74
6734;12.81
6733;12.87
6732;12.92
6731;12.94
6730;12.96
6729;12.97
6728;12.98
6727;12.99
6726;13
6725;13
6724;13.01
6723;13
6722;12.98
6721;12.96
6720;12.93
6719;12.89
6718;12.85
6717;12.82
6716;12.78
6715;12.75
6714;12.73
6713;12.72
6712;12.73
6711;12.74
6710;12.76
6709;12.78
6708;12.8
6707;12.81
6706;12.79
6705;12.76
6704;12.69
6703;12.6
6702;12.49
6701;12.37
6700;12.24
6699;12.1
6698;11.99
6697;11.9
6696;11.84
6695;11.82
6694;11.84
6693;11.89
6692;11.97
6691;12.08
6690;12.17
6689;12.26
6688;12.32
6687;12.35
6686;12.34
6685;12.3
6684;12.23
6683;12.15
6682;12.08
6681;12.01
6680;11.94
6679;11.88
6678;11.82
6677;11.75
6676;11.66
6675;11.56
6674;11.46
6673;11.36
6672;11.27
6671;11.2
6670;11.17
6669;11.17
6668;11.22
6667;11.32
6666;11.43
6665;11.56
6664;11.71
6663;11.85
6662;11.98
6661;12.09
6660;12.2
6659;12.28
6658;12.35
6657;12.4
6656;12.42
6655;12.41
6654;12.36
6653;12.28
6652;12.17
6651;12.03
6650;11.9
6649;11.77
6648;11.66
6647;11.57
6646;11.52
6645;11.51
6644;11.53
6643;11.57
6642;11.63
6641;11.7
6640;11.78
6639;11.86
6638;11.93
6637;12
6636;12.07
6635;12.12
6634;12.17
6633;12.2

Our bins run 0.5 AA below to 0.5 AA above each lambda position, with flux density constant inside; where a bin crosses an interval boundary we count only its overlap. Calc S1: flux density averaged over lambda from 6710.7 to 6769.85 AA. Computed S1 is 12.7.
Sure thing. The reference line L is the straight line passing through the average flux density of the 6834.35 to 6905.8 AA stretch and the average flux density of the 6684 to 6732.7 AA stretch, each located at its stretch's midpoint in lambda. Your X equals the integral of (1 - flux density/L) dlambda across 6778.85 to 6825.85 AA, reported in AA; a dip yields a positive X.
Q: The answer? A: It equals -2.19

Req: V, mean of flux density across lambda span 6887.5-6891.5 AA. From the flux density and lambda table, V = 12.4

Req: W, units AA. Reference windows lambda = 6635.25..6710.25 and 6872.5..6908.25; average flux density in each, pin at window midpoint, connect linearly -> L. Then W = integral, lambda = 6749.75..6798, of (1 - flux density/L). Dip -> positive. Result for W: -2.1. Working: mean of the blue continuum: 12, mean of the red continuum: 12.9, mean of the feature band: 12.9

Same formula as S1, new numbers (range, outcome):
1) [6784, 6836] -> 13.5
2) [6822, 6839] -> 13.8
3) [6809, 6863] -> 13.3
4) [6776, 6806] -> 13.2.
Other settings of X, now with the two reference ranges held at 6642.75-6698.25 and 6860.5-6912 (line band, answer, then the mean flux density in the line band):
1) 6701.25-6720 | -1.1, 12.7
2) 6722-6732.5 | -0.7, 13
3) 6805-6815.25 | -0.7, 13.4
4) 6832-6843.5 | -0.7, 13.4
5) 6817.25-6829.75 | -1.1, 13.7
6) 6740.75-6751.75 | 0.1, 12.1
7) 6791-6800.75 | -0.8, 13.4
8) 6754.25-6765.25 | -0.5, 12.8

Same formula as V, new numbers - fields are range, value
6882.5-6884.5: 13.4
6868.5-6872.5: 12.6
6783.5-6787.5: 13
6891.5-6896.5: 11.8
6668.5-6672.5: 11.2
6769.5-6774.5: 12.9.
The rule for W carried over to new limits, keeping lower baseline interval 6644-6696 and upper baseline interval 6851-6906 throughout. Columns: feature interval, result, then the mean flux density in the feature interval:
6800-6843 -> -3.4 AA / 13.5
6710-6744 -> -1.7 AA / 12.7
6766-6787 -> -0.9 AA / 12.9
